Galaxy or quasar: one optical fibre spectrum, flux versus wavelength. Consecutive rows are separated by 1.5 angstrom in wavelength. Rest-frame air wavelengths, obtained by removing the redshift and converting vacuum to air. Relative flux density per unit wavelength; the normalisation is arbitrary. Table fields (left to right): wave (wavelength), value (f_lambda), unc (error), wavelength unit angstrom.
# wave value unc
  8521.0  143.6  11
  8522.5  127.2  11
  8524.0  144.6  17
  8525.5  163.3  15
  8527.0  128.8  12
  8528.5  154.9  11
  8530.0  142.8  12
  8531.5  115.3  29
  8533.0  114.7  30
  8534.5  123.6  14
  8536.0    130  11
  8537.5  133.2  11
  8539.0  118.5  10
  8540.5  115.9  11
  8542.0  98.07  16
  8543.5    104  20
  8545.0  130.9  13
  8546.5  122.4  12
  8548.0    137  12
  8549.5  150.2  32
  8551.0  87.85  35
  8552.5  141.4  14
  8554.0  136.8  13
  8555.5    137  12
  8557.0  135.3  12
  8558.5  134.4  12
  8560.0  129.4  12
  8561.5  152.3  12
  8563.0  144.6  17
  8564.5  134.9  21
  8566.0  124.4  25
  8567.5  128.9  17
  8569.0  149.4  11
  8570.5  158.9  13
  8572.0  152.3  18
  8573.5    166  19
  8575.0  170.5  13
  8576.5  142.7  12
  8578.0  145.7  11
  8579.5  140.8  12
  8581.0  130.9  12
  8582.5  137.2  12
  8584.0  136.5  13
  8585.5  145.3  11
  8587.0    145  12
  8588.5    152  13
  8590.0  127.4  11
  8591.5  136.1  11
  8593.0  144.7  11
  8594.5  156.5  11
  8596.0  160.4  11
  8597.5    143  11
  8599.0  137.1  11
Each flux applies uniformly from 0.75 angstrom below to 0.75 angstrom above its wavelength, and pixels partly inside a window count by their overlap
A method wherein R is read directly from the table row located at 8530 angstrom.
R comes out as 142.8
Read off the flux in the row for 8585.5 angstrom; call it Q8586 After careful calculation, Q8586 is 145.3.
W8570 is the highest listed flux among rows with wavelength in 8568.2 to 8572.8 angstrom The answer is 158.9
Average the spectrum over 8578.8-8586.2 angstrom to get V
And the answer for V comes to 138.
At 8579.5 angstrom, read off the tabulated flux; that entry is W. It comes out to 140.8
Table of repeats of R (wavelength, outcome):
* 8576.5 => 142.7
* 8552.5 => 141.4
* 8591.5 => 136.1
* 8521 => 143.6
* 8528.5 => 154.9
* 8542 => 98.07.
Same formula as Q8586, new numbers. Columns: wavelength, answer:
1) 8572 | 152.3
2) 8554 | 136.8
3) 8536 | 130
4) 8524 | 144.6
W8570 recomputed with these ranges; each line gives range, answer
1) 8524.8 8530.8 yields 163.3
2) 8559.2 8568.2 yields 152.3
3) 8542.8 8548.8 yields 137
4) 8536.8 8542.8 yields 133.2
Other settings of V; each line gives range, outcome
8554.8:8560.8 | 134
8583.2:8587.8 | 142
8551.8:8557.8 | 138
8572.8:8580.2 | 153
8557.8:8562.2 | 139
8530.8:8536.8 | 121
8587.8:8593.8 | 140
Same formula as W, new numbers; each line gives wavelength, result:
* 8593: 144.7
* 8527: 128.8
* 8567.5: 128.9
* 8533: 114.7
